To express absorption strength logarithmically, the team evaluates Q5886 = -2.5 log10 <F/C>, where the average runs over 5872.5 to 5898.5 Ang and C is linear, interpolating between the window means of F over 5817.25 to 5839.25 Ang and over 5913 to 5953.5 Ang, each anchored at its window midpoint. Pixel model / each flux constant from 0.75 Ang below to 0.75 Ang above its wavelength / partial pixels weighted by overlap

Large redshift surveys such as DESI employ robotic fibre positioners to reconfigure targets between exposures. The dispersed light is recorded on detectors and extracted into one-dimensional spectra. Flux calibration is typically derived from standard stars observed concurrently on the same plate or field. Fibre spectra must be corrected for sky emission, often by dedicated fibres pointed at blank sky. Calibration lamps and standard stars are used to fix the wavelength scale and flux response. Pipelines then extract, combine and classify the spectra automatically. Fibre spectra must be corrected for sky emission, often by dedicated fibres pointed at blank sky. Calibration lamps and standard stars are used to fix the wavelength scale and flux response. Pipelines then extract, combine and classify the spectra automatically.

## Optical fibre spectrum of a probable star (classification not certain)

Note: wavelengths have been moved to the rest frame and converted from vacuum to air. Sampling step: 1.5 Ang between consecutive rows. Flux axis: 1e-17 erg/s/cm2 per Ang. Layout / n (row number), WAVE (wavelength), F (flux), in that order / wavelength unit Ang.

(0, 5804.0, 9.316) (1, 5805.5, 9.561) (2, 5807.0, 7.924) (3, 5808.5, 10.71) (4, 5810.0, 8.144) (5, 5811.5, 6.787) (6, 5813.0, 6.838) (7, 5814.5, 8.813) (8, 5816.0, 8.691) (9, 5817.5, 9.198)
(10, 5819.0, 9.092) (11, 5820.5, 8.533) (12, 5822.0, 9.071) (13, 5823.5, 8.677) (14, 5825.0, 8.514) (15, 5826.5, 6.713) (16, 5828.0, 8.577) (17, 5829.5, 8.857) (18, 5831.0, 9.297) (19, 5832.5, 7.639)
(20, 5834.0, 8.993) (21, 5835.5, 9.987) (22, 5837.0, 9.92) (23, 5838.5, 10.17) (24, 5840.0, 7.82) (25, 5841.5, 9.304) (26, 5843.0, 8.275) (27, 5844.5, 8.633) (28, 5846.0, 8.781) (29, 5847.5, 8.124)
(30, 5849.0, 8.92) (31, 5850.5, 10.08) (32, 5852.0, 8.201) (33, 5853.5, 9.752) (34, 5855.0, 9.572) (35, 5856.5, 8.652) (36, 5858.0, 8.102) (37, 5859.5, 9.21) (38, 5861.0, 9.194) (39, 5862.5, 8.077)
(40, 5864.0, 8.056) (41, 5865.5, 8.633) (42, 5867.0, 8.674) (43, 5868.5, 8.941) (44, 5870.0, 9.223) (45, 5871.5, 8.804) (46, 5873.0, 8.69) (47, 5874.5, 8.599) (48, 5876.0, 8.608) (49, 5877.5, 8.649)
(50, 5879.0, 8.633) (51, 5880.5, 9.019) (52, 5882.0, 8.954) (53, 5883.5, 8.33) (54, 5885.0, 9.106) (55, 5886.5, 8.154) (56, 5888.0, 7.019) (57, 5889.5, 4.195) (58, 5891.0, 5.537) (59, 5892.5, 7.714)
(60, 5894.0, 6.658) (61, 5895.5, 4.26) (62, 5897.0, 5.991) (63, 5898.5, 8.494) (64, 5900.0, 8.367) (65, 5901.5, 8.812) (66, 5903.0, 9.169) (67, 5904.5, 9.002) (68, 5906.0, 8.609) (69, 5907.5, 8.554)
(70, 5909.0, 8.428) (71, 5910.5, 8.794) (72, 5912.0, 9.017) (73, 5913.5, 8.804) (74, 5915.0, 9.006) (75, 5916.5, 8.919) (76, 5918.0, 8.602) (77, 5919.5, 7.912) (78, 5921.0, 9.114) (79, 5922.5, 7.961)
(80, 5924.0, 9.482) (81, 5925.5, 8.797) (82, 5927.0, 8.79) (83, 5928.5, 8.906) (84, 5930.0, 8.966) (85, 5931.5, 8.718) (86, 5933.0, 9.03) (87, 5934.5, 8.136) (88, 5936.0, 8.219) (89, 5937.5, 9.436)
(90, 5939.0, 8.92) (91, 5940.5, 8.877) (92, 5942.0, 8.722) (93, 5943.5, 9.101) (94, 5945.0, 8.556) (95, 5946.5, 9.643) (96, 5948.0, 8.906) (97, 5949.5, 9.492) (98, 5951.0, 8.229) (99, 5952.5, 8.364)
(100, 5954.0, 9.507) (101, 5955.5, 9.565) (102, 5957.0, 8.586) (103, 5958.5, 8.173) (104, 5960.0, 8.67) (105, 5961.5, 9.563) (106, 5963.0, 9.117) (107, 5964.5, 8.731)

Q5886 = 0.17 mag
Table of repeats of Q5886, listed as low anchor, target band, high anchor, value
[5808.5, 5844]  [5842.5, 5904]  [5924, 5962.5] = 0.06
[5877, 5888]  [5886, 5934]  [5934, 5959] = 0.08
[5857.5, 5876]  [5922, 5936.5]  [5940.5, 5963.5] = 0.02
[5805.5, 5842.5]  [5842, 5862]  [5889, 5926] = -0.05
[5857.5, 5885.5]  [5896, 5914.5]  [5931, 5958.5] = 0.04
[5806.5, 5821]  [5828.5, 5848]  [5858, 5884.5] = -0.04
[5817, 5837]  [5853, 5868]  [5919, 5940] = 0.00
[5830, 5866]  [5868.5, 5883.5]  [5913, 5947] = 0.01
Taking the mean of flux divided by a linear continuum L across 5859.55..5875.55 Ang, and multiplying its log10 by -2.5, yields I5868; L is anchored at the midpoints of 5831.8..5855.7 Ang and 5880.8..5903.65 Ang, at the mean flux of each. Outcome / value -0.06 mag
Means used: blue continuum 9.01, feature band 8.71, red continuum 7.41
